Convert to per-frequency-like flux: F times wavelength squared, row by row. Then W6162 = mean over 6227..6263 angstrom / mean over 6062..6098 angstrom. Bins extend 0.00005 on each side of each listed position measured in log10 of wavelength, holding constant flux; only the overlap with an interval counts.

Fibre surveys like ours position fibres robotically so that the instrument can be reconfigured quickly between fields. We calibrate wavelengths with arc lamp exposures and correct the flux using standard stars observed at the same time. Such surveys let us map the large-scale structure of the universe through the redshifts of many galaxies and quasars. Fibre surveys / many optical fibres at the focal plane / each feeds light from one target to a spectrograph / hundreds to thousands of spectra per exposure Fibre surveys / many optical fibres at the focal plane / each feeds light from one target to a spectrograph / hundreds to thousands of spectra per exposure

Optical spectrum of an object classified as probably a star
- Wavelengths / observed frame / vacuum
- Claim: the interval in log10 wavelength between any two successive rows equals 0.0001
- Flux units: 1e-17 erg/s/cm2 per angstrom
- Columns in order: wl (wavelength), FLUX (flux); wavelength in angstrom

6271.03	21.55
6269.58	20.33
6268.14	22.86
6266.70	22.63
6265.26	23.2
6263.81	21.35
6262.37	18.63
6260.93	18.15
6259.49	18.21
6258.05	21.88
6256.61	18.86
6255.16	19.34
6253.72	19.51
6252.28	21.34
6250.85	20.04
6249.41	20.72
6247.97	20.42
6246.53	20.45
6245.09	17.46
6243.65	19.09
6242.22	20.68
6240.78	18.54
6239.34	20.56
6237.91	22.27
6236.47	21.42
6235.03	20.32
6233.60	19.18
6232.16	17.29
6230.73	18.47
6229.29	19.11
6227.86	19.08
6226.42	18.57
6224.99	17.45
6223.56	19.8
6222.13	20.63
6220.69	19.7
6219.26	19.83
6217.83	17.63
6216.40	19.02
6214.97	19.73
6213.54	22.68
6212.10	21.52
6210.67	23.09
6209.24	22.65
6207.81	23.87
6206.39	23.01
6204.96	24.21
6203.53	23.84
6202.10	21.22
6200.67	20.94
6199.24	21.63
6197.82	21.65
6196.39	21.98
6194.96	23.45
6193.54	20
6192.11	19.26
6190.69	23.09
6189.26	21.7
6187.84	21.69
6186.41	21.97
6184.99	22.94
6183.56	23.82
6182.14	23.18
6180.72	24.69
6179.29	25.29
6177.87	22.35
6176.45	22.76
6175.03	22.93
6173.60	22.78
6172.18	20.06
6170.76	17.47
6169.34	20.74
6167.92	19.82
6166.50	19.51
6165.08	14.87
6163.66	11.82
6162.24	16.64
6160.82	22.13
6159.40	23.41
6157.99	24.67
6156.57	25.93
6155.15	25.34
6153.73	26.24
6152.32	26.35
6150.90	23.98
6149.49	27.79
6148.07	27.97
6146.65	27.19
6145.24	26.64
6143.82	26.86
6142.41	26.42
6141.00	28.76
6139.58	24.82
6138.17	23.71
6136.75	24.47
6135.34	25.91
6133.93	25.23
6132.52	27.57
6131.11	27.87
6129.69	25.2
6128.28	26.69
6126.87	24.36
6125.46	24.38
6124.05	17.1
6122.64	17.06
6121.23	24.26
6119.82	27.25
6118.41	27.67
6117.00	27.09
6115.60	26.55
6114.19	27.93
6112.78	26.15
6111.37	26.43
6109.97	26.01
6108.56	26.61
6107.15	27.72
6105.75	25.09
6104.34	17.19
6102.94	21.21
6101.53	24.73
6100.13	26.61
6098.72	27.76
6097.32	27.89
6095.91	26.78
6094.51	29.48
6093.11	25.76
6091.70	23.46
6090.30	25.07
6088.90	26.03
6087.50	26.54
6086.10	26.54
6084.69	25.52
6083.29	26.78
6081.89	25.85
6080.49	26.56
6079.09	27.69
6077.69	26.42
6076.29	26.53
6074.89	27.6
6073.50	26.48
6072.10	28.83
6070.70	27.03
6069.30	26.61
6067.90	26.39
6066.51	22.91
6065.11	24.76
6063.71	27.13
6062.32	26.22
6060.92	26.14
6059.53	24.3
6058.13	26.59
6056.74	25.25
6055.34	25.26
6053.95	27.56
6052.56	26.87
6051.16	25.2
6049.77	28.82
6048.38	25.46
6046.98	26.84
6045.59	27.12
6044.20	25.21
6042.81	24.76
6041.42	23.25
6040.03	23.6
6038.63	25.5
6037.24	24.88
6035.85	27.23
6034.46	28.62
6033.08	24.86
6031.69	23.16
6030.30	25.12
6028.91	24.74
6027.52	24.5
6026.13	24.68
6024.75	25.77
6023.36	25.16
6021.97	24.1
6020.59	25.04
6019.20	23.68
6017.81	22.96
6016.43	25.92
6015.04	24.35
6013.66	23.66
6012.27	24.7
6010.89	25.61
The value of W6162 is 0.8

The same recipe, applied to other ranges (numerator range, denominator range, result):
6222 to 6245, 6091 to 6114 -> 0.79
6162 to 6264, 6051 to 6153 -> 0.82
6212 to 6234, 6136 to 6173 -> 0.85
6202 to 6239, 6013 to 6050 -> 0.87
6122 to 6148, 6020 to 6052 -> 1.02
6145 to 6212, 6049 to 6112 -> 0.89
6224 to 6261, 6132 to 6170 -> 0.85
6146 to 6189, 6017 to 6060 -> 0.93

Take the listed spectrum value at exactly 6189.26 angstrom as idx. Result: 21.7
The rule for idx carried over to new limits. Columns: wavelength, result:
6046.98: 26.84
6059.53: 24.3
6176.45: 22.76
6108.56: 26.61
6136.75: 24.47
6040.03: 23.6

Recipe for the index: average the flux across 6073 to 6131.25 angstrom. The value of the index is 25.6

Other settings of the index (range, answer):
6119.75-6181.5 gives 23.5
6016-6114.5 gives 25.7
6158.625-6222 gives 21.3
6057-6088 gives 26.3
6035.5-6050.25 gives 25.6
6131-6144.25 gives 26.1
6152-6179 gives 21.4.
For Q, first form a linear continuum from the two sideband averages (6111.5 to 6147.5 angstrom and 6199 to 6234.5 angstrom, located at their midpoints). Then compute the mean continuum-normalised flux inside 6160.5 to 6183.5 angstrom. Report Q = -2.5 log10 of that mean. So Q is 0.126 mag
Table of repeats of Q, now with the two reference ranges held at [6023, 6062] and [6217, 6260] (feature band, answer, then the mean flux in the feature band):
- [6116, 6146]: -0.11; 25.2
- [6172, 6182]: -0.08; 23.1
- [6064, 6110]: -0.07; 26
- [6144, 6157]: -0.18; 26.4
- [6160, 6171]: 0.21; 17.9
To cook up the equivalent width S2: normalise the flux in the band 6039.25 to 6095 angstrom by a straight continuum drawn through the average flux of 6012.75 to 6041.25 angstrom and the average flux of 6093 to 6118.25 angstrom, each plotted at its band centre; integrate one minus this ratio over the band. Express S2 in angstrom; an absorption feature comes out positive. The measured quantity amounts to -1.47 angstrom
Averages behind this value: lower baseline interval 24.8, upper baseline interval 26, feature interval 26.1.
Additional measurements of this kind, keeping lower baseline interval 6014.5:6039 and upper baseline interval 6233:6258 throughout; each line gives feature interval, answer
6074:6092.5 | -1.92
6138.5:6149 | -2.11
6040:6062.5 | -1.28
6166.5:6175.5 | 0.52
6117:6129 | -0.51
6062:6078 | -1.59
